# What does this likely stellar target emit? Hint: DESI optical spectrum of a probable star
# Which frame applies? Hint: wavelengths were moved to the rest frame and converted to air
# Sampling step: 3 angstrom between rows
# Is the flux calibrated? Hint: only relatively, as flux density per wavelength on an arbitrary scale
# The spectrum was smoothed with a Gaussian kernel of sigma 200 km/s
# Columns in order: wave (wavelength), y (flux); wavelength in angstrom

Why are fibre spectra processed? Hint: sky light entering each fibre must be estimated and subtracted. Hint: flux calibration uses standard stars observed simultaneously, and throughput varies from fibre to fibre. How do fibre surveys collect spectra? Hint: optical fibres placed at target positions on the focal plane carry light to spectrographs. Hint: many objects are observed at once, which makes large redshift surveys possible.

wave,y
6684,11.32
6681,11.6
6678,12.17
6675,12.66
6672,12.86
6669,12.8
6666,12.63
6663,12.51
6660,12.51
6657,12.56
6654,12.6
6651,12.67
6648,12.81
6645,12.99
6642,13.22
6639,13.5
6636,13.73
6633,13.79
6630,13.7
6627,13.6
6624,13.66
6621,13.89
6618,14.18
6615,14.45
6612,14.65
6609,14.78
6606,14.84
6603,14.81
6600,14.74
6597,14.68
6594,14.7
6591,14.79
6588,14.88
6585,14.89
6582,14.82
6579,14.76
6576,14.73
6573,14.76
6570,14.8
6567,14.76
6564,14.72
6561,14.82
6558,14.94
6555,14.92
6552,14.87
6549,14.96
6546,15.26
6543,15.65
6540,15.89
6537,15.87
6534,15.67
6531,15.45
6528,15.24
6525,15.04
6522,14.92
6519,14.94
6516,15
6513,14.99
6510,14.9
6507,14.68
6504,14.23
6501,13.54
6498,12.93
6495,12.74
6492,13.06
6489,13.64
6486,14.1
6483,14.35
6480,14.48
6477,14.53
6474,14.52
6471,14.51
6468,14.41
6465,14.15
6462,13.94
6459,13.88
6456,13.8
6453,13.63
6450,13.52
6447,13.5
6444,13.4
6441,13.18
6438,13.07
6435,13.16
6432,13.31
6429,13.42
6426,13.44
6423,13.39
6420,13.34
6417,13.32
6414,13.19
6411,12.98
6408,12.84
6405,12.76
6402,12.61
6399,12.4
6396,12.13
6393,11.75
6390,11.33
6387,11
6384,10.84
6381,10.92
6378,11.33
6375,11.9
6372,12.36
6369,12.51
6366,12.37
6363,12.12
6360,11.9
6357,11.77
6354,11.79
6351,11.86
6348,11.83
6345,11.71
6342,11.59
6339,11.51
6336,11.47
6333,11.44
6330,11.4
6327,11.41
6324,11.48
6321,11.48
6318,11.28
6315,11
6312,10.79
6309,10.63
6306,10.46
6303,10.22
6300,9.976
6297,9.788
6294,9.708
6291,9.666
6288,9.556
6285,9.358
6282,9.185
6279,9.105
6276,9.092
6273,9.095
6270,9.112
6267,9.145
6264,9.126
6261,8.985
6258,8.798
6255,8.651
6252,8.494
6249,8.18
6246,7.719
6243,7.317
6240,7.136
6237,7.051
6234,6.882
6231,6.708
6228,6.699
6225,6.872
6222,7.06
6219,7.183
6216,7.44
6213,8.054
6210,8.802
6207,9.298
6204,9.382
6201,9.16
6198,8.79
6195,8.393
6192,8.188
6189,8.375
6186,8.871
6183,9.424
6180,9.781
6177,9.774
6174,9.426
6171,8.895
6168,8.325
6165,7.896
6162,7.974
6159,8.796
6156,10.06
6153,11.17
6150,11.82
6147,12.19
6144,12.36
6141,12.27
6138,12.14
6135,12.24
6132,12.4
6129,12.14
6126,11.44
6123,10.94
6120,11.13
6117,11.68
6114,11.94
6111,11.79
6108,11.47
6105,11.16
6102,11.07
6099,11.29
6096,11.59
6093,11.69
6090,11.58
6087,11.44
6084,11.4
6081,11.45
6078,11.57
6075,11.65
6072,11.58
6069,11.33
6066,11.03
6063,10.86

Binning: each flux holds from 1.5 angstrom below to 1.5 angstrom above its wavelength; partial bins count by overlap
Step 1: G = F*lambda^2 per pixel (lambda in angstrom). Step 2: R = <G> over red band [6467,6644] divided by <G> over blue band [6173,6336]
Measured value 1.8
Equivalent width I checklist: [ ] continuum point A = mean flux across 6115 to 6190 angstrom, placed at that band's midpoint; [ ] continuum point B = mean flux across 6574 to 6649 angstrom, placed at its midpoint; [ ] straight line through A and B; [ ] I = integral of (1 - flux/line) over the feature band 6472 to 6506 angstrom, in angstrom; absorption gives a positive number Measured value -1.6 angstrom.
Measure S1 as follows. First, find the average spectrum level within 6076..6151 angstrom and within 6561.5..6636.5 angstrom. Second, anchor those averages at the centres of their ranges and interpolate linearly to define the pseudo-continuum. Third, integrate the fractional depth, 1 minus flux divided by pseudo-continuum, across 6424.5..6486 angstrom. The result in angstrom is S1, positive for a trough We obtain -0.7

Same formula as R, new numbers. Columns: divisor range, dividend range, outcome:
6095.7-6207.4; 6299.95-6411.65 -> 1.20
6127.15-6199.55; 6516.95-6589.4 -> 1.69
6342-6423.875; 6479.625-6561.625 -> 1.26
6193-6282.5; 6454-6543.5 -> 1.91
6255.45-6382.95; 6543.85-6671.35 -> 1.44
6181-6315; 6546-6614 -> 1.88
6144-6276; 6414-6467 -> 1.68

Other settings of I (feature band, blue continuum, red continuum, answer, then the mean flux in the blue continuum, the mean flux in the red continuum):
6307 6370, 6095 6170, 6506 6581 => 7.3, 11.1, 15.1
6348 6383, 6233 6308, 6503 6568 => -2.4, 8.9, 15.1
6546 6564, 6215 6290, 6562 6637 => -1.6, 8.17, 14.5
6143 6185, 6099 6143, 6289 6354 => 6.3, 11.7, 11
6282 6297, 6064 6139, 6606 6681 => 3.2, 11.6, 13.3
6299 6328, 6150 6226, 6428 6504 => 0.3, 8.77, 13.7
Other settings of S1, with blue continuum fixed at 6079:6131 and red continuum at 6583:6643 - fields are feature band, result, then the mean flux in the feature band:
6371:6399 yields 3.2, 11.5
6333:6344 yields 1.1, 11.5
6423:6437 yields -0.1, 13.3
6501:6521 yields -1.4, 14.7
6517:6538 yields -2.2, 15.3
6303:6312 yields 1.5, 10.5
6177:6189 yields 2.7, 9.29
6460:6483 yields -1.4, 14.4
